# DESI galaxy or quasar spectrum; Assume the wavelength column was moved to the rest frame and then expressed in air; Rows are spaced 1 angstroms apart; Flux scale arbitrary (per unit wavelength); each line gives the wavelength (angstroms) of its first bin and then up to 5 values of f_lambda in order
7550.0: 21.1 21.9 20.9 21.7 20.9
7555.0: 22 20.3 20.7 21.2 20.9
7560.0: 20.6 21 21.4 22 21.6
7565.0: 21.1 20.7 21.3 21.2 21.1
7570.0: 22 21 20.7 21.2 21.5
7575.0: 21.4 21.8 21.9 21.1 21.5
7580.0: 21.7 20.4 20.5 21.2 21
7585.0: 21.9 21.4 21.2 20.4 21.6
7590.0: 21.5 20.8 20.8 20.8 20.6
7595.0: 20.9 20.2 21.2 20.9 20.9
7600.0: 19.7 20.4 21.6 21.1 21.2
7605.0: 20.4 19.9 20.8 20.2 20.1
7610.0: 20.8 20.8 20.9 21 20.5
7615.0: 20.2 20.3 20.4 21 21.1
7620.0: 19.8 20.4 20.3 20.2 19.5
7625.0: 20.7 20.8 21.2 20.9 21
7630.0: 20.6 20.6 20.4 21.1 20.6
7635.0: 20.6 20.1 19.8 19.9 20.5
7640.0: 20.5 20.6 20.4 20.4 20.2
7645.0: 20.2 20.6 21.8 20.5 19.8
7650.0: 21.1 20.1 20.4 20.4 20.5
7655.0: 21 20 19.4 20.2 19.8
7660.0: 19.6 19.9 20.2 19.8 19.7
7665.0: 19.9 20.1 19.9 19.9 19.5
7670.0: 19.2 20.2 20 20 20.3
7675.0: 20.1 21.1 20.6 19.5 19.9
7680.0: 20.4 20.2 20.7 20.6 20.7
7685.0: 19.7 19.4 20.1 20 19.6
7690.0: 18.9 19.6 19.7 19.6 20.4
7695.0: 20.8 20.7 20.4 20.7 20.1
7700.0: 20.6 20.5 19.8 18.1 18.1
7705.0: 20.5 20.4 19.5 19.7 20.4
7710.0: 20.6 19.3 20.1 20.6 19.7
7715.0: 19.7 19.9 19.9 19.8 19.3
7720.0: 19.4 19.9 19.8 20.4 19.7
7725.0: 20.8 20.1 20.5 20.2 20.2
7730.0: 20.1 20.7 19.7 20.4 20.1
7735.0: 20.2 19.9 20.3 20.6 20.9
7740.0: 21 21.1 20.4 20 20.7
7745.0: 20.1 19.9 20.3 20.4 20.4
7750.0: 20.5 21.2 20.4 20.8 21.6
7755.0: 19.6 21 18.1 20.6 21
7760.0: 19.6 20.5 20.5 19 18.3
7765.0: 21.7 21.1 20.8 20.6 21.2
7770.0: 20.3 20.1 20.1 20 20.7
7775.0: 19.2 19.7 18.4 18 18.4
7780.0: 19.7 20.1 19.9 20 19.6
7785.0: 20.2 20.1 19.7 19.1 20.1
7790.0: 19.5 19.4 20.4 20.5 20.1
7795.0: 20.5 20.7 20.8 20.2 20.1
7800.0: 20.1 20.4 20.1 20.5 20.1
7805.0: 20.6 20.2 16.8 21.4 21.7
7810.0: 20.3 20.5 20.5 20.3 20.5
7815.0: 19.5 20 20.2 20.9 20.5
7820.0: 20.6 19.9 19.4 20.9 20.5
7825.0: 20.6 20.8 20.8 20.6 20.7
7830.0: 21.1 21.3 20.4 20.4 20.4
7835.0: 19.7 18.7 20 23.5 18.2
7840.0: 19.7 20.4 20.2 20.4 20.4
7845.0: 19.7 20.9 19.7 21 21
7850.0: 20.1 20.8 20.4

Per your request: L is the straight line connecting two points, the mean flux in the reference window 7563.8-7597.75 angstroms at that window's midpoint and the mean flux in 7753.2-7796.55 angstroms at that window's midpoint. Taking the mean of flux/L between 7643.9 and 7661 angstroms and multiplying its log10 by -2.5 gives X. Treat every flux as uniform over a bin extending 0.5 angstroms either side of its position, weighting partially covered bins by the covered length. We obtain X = 0.02 mag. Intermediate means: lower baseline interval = 21.1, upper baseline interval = 20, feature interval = 20.3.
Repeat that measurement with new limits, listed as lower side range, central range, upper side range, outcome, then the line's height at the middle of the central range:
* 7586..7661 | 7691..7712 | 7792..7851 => 0.026 mag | 20.5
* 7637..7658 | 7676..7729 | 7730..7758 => 0.021 mag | 20.4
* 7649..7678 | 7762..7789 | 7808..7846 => 0.024 mag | 20.3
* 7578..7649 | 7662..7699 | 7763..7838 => 0.024 mag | 20.5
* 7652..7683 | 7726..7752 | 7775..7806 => -0.022 mag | 20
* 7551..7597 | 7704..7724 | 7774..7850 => 0.036 mag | 20.6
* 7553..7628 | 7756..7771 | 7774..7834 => 0.001 mag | 20.3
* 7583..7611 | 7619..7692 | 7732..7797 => 0.019 mag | 20.6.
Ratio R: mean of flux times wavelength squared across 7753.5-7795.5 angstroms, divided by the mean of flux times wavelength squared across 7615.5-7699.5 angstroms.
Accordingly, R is 1.02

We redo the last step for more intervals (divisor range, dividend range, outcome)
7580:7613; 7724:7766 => 1.01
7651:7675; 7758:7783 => 1.03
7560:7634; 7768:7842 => 1.02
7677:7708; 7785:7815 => 1.04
